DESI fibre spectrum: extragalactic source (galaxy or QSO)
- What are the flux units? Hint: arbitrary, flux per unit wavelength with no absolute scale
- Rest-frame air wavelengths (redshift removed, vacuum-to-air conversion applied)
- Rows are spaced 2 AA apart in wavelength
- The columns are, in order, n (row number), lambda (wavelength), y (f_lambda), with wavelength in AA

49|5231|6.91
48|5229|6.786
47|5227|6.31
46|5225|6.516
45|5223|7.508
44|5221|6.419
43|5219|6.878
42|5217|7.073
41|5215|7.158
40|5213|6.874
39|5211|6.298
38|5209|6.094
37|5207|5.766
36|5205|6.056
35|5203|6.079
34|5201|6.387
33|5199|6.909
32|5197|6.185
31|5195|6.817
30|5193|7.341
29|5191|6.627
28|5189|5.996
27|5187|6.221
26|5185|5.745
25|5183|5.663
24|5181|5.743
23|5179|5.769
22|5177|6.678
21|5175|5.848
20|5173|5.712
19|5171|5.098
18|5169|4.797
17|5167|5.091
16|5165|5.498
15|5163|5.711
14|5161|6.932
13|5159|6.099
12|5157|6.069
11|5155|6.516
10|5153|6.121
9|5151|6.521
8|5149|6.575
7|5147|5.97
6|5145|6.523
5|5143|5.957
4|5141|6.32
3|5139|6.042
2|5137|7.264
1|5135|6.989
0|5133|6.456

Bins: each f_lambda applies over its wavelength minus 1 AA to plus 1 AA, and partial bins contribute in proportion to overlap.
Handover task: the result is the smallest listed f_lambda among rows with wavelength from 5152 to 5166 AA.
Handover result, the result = 5.498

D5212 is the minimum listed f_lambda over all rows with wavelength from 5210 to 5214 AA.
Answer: 6.298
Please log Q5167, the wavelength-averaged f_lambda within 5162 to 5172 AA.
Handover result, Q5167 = 5.24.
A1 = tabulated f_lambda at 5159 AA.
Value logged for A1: 6.099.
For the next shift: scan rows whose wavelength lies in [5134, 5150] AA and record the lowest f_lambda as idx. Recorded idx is 5.957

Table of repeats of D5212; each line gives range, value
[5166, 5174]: 4.797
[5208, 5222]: 6.094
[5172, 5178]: 5.712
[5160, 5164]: 5.711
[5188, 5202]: 5.996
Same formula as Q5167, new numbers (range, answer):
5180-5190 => 5.87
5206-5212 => 6.05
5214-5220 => 7.04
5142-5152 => 6.31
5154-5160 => 6.23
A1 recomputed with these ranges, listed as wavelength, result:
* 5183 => 5.663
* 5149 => 6.575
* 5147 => 5.97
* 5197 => 6.185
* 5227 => 6.31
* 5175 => 5.848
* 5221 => 6.419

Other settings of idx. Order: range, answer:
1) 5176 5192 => 5.663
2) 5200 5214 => 5.766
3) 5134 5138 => 6.989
